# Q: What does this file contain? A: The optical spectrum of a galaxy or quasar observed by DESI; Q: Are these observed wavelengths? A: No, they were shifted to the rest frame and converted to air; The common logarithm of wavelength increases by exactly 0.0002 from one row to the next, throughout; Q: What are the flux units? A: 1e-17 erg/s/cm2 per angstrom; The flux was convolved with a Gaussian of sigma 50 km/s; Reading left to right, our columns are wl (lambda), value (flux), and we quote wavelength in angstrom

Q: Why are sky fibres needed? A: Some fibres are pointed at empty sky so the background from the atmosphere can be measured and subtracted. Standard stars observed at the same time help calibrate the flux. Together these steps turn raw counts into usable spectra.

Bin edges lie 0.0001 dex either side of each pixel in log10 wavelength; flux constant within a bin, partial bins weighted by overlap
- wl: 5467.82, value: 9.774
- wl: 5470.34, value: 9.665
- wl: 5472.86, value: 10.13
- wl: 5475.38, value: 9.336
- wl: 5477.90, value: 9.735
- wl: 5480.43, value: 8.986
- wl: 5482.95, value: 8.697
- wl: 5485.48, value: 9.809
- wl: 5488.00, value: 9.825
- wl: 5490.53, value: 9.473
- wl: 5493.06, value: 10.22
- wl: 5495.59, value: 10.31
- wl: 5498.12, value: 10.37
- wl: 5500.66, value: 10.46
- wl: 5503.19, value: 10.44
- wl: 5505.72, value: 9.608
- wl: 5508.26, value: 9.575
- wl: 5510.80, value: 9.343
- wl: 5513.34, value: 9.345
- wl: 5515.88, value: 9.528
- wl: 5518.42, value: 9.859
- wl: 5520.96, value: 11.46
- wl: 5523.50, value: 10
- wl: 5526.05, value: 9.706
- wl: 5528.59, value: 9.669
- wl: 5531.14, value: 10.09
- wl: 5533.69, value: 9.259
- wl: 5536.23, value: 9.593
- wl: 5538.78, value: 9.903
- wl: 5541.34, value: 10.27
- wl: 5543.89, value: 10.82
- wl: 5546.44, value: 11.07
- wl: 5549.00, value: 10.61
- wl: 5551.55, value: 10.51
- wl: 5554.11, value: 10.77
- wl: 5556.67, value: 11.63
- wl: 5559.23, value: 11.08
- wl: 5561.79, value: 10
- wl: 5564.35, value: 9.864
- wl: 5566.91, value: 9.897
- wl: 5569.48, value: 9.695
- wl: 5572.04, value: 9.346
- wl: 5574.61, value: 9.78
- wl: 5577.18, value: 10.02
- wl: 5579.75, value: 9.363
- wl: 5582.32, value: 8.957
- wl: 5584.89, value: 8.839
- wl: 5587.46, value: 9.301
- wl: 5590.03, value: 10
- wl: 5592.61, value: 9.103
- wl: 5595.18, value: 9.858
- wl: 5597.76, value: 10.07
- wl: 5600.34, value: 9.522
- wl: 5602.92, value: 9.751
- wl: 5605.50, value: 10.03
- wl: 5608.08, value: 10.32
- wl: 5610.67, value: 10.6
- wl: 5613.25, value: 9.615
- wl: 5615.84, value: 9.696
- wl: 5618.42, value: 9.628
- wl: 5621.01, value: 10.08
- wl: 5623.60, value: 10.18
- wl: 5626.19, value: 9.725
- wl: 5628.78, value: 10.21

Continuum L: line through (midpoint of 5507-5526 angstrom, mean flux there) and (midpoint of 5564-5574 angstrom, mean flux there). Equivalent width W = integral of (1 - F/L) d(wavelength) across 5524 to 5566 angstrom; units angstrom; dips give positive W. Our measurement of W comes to -2.3 angstrom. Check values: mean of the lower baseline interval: 9.86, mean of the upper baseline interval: 9.69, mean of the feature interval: 10.3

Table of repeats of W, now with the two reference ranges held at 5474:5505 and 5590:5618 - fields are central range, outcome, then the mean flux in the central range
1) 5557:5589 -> 0.3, 9.74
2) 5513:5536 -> -0.2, 9.89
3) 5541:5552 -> -1.0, 10.7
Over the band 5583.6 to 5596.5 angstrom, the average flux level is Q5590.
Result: 9.43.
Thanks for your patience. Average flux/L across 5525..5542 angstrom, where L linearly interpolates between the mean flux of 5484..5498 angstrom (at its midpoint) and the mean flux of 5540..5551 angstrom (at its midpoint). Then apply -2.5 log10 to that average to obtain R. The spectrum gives 0.080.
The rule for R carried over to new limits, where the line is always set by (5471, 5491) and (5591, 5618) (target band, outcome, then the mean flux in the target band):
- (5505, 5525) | -0.03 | 9.84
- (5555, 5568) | -0.08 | 10.5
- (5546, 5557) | -0.12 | 10.8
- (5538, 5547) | -0.09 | 10.5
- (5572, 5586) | 0.04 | 9.39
